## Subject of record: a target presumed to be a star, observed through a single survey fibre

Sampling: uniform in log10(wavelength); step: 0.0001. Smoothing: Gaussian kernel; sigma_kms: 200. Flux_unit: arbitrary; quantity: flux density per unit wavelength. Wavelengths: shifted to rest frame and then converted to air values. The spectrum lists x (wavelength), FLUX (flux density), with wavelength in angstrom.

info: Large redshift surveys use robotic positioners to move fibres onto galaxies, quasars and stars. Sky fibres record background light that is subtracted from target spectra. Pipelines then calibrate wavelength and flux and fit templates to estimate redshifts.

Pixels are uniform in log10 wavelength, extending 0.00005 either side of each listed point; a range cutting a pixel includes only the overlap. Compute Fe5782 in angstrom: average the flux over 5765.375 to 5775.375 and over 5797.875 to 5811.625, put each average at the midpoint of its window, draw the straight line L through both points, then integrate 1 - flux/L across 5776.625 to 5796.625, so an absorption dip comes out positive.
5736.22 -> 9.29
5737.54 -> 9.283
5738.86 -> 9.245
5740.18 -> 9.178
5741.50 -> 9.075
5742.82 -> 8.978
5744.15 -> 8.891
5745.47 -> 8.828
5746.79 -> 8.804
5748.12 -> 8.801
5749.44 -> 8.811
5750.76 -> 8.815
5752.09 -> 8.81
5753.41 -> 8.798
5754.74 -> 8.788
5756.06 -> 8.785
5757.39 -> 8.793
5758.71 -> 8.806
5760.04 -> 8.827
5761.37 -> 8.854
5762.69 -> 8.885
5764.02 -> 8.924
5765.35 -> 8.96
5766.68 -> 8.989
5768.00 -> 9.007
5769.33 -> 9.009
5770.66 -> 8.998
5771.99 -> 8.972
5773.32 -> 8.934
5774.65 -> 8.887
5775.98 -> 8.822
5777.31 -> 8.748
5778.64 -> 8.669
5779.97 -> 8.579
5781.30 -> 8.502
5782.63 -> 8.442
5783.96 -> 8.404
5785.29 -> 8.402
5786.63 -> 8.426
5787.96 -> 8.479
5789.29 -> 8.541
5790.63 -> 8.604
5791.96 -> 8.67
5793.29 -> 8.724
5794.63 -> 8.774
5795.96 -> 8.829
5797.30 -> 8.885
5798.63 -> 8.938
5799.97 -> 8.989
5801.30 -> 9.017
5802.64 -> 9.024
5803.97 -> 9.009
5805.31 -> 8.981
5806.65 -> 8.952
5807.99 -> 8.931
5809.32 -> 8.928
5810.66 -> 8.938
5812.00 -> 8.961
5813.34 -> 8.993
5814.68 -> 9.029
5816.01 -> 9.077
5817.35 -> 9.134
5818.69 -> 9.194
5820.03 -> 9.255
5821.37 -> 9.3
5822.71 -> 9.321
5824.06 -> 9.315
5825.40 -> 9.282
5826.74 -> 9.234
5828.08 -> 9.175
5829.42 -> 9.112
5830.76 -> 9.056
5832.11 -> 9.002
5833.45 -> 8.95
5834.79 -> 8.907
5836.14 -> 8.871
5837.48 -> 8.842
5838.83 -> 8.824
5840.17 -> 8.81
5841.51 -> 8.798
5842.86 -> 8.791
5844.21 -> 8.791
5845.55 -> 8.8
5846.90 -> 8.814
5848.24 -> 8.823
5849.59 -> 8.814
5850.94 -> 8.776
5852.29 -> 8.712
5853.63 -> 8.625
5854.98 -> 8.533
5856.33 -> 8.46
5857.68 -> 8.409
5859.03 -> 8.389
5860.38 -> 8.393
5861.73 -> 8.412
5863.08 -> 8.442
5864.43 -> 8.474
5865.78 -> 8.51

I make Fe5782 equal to 0.9 angstrom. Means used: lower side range 8.97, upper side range 8.97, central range 8.59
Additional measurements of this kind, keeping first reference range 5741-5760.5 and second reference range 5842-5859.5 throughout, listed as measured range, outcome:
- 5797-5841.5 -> -1.6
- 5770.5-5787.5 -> 0.2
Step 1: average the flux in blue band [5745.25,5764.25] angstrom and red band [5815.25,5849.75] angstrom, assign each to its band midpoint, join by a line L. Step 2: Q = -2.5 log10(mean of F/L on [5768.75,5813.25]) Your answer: 0.02 mag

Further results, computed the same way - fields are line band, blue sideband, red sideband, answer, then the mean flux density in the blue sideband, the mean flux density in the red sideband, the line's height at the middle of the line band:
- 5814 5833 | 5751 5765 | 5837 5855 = -0.05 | 8.83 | 8.78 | 8.79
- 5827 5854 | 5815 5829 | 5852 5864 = 0.00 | 9.23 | 8.48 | 8.84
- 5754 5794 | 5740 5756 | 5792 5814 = 0.02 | 8.87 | 8.92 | 8.89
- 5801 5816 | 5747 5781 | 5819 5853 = -0.01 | 8.85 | 8.98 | 8.93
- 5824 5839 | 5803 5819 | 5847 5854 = -0.02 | 9.01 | 8.77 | 8.88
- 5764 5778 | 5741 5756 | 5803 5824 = 0.00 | 8.85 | 9.07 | 8.93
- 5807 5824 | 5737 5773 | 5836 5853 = -0.03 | 8.92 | 8.81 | 8.84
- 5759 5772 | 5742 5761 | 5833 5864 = -0.02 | 8.82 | 8.69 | 8.8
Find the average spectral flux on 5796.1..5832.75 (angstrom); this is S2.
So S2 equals 9.07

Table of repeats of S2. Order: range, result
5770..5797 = 8.67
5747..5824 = 8.86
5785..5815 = 8.83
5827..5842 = 8.95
